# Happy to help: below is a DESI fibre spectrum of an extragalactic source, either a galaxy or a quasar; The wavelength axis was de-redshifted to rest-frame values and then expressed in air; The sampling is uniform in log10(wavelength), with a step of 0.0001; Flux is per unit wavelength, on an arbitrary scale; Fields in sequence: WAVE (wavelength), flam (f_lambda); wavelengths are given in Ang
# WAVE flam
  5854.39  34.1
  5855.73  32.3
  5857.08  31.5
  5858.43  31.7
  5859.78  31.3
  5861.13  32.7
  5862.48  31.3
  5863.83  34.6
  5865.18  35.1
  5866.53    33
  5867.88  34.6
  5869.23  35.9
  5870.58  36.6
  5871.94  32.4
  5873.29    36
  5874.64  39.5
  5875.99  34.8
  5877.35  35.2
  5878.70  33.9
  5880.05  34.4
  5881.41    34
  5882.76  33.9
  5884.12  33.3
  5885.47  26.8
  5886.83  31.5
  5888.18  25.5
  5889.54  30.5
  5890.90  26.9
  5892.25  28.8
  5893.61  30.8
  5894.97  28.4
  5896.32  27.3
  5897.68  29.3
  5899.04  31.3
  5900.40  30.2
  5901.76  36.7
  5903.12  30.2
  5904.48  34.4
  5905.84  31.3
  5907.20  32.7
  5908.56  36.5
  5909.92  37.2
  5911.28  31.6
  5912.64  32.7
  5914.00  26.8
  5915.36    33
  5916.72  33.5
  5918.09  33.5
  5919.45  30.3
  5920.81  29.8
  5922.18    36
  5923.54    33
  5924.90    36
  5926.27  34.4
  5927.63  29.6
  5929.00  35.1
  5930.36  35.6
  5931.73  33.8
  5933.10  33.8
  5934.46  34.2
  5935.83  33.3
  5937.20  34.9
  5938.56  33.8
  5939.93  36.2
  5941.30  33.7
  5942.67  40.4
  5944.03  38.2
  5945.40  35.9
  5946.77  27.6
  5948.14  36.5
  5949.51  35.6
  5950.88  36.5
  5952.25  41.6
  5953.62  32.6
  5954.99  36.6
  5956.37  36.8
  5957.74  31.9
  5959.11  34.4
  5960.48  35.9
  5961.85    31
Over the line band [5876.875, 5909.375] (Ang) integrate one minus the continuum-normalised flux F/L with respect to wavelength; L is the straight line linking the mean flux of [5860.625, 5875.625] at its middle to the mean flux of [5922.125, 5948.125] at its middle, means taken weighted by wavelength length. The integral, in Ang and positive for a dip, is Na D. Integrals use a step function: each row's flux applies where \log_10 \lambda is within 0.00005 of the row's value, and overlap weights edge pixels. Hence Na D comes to 3.0 Ang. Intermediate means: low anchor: 34.7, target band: 31.4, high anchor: 34.5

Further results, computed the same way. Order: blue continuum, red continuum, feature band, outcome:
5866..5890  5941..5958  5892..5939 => 2.9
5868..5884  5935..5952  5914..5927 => 0.9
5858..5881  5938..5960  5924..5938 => 0.5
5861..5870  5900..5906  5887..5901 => 1.7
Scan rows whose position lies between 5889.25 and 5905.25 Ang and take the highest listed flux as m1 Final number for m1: 36.7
